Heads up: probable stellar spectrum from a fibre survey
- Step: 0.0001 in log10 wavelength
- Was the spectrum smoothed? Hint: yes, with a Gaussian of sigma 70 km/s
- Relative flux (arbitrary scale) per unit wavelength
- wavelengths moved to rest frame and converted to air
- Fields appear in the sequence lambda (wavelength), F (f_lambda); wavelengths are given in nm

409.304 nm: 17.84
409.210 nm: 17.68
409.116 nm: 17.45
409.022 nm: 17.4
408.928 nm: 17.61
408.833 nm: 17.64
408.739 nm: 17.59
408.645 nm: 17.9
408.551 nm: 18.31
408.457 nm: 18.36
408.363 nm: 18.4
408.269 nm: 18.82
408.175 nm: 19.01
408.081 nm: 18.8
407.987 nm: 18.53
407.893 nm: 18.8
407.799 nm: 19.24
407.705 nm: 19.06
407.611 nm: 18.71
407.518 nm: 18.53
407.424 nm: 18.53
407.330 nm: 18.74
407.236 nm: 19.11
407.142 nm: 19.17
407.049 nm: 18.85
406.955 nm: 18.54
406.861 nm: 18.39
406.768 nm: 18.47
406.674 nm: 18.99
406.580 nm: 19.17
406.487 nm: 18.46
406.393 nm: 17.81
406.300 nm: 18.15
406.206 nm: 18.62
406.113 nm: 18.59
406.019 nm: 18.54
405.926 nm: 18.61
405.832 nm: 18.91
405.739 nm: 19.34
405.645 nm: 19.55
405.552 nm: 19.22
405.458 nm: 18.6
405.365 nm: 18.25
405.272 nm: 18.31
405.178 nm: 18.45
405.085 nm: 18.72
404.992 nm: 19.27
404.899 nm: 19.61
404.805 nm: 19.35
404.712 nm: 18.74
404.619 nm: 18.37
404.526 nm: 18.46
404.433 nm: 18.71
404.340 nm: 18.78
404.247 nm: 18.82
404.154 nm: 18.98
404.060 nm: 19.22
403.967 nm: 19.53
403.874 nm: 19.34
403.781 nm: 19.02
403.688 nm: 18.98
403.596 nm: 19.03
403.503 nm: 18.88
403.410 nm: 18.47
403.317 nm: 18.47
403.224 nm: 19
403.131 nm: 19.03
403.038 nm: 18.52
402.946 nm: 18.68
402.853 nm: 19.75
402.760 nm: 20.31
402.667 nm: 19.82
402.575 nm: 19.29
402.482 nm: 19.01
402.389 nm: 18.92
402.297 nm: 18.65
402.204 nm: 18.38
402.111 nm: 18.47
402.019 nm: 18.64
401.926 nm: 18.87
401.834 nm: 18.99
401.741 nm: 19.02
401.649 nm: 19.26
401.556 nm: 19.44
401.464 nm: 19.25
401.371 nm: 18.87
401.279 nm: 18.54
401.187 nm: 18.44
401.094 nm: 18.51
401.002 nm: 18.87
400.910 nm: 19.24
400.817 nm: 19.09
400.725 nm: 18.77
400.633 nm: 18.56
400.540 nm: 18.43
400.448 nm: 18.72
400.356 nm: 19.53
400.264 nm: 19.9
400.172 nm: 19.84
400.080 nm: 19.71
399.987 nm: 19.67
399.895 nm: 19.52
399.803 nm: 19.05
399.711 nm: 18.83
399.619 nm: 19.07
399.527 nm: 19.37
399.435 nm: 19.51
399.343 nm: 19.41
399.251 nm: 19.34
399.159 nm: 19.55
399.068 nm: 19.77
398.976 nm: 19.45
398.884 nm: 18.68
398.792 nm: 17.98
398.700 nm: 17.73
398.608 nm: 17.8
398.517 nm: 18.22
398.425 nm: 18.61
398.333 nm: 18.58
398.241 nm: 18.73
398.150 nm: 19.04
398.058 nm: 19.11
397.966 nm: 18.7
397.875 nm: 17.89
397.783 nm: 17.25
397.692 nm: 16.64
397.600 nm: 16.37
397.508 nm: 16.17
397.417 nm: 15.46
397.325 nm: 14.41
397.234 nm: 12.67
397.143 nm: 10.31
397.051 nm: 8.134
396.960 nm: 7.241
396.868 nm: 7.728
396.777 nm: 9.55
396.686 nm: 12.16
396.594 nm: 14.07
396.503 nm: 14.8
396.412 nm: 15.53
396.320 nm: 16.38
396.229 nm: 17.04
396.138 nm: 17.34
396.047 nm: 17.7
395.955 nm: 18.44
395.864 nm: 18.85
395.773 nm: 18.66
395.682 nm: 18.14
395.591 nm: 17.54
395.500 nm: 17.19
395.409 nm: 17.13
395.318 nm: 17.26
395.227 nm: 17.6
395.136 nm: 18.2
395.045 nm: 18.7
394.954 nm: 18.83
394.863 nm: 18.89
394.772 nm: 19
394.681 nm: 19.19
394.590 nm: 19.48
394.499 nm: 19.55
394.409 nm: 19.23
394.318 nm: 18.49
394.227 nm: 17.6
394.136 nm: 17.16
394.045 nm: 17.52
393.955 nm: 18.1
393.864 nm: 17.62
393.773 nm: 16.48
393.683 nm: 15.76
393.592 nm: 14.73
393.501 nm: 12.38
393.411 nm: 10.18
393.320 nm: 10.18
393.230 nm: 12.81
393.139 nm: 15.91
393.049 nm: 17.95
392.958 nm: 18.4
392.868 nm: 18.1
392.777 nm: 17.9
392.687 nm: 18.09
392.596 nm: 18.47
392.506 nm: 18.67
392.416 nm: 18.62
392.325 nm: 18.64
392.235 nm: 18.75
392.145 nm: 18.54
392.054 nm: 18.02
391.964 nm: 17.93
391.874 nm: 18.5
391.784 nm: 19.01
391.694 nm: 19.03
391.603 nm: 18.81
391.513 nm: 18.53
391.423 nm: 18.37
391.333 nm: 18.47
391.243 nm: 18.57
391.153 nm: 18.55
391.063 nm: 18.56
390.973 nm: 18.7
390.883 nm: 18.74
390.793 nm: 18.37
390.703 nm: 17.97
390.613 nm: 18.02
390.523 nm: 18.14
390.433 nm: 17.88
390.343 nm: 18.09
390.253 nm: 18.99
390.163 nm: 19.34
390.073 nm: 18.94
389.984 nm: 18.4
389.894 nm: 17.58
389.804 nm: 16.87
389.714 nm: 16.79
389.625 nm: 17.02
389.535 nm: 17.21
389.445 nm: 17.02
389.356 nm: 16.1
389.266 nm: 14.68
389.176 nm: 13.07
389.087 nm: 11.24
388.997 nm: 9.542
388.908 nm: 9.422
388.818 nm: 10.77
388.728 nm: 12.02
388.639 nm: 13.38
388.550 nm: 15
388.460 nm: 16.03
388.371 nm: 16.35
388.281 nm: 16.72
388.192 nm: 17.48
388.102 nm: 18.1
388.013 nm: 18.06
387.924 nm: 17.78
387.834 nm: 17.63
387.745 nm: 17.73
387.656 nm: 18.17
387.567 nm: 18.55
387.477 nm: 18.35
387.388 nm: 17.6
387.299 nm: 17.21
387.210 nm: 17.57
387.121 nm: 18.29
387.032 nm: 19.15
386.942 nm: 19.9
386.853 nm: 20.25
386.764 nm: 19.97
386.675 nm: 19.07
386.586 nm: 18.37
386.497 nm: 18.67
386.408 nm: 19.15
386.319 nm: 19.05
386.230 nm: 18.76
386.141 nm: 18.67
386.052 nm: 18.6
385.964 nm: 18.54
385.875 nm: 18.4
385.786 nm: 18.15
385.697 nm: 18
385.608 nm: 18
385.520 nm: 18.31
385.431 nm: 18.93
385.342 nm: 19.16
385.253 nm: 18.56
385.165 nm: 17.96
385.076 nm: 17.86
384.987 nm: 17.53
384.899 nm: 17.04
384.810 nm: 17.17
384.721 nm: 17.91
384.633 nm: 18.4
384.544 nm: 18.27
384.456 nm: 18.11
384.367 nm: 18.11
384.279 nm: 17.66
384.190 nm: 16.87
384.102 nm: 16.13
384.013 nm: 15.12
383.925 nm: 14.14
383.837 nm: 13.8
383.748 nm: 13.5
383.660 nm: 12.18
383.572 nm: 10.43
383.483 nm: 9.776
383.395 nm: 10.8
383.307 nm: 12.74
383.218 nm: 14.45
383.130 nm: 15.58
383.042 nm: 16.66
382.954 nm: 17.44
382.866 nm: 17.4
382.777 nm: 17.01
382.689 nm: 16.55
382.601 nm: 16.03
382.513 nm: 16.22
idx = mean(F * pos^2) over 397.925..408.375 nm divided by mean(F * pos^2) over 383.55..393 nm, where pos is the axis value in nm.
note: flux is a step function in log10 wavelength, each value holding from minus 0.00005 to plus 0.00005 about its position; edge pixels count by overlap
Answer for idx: 1.17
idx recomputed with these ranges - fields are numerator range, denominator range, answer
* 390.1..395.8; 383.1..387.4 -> 1.08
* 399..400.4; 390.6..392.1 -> 1.10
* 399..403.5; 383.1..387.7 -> 1.20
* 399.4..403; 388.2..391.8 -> 1.21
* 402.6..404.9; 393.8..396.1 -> 1.09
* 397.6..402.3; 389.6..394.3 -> 1.12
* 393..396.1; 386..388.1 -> 0.96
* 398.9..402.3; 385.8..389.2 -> 1.21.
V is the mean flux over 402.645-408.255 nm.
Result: 18.9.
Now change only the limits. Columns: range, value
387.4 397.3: 16.6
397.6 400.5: 18.8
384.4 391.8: 17.5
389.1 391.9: 17.8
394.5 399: 16.6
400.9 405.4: 18.9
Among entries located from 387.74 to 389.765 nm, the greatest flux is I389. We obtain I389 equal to 18.1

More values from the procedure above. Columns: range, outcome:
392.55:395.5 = 19.55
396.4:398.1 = 19.11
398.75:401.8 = 19.9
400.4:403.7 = 20.31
